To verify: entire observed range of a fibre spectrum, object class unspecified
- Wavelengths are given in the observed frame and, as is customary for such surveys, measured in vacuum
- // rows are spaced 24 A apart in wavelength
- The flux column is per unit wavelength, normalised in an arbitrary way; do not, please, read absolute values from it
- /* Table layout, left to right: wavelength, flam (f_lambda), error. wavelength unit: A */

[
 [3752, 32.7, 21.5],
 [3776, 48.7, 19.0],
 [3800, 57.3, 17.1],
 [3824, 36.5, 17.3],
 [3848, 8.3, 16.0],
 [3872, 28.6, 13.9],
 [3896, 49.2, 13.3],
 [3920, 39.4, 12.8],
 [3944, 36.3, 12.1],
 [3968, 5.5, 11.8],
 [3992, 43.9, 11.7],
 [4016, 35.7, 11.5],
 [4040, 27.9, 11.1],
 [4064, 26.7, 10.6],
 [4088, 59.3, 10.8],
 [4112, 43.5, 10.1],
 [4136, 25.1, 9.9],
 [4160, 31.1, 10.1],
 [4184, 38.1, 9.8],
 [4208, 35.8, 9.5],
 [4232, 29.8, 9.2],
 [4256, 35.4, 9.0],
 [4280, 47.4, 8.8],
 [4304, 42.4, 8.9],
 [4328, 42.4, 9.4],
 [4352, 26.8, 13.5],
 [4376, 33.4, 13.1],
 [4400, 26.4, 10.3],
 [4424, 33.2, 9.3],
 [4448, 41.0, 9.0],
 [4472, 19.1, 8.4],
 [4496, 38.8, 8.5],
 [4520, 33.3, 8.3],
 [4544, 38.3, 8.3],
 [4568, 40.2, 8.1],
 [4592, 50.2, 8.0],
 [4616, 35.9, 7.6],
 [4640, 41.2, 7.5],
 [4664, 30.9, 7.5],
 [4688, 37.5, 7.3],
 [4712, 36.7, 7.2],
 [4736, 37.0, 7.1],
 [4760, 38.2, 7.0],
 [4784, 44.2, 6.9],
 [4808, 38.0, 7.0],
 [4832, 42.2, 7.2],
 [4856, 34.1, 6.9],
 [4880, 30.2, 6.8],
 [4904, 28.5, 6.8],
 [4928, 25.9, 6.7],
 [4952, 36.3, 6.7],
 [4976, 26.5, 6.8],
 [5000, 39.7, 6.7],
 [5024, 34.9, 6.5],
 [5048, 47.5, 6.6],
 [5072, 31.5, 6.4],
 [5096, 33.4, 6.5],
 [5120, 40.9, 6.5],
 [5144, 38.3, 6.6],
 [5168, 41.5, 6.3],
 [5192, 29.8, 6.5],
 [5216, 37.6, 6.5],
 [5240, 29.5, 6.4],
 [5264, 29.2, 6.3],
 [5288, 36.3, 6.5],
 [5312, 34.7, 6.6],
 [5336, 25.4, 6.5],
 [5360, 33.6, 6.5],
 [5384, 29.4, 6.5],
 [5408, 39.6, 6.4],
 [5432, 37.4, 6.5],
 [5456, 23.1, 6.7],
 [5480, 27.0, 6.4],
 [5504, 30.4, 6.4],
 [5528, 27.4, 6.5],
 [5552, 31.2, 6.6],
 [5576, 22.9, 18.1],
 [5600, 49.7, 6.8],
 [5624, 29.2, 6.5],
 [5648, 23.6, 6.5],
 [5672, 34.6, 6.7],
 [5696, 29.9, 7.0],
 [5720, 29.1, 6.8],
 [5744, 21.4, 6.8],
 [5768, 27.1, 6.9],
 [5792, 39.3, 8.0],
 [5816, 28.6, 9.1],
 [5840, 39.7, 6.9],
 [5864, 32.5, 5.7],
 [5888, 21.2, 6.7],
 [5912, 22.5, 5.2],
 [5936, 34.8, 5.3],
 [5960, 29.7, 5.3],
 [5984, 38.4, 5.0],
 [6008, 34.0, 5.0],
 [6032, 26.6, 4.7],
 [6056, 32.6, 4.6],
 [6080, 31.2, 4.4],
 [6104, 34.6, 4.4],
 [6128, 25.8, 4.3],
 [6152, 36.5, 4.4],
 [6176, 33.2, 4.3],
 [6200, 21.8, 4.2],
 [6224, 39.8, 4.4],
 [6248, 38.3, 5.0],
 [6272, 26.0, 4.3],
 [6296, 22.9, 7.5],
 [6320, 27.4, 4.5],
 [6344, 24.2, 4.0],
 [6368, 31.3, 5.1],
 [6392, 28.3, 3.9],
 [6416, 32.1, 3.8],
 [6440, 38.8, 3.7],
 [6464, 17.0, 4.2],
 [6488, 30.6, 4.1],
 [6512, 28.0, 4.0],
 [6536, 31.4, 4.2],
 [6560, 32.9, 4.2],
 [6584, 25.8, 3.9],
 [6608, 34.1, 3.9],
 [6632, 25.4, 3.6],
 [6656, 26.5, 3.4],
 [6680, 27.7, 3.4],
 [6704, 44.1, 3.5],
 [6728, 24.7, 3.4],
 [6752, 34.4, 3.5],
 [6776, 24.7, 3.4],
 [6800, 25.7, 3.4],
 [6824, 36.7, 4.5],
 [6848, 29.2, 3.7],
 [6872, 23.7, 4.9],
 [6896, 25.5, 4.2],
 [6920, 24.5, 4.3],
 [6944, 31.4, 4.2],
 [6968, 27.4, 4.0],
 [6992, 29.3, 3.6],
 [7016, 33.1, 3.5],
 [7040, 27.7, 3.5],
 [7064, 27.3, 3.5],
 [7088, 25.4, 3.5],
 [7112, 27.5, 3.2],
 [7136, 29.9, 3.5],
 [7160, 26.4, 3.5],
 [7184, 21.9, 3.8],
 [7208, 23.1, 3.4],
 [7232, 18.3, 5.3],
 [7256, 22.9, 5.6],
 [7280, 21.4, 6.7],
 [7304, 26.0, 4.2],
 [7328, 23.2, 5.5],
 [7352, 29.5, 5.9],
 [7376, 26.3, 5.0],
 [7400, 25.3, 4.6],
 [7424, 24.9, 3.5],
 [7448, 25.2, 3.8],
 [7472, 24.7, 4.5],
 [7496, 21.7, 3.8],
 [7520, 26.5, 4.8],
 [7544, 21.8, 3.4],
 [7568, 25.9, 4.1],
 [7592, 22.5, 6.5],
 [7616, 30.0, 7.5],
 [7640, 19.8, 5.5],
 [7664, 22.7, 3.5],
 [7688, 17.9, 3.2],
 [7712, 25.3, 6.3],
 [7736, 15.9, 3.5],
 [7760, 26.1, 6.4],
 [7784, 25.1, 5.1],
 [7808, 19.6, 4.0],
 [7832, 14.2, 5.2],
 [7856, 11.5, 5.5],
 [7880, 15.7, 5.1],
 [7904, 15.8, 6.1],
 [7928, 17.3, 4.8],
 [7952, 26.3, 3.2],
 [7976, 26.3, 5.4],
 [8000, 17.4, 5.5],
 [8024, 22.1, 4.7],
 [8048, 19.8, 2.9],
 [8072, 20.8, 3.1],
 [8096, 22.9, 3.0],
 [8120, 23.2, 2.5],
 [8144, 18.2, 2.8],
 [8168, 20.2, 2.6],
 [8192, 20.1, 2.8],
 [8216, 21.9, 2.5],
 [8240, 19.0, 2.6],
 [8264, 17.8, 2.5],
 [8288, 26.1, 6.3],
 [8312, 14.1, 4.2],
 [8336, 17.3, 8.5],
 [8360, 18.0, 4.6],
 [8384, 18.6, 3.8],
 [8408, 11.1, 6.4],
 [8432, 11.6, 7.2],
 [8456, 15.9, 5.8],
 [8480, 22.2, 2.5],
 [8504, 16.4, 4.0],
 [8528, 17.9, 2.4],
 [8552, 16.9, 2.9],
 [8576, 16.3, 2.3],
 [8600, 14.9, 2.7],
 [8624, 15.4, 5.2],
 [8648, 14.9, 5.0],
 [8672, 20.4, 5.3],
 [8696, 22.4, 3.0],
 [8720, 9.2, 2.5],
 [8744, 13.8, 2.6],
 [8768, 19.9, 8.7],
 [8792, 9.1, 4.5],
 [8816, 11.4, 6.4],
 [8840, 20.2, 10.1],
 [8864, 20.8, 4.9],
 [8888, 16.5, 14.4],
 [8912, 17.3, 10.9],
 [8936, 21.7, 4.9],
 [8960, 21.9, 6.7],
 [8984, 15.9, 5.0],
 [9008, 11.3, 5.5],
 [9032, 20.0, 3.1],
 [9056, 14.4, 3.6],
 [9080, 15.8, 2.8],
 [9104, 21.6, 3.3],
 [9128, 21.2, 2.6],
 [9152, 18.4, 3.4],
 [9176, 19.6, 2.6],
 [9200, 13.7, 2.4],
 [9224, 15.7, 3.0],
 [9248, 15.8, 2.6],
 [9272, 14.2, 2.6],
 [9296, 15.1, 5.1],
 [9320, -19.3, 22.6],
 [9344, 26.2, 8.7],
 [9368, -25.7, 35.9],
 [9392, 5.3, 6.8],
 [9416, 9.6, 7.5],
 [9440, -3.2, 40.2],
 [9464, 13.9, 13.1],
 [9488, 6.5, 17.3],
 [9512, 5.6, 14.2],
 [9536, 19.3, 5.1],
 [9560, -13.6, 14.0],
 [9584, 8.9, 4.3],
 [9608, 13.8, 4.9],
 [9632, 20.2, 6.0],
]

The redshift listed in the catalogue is 0.020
